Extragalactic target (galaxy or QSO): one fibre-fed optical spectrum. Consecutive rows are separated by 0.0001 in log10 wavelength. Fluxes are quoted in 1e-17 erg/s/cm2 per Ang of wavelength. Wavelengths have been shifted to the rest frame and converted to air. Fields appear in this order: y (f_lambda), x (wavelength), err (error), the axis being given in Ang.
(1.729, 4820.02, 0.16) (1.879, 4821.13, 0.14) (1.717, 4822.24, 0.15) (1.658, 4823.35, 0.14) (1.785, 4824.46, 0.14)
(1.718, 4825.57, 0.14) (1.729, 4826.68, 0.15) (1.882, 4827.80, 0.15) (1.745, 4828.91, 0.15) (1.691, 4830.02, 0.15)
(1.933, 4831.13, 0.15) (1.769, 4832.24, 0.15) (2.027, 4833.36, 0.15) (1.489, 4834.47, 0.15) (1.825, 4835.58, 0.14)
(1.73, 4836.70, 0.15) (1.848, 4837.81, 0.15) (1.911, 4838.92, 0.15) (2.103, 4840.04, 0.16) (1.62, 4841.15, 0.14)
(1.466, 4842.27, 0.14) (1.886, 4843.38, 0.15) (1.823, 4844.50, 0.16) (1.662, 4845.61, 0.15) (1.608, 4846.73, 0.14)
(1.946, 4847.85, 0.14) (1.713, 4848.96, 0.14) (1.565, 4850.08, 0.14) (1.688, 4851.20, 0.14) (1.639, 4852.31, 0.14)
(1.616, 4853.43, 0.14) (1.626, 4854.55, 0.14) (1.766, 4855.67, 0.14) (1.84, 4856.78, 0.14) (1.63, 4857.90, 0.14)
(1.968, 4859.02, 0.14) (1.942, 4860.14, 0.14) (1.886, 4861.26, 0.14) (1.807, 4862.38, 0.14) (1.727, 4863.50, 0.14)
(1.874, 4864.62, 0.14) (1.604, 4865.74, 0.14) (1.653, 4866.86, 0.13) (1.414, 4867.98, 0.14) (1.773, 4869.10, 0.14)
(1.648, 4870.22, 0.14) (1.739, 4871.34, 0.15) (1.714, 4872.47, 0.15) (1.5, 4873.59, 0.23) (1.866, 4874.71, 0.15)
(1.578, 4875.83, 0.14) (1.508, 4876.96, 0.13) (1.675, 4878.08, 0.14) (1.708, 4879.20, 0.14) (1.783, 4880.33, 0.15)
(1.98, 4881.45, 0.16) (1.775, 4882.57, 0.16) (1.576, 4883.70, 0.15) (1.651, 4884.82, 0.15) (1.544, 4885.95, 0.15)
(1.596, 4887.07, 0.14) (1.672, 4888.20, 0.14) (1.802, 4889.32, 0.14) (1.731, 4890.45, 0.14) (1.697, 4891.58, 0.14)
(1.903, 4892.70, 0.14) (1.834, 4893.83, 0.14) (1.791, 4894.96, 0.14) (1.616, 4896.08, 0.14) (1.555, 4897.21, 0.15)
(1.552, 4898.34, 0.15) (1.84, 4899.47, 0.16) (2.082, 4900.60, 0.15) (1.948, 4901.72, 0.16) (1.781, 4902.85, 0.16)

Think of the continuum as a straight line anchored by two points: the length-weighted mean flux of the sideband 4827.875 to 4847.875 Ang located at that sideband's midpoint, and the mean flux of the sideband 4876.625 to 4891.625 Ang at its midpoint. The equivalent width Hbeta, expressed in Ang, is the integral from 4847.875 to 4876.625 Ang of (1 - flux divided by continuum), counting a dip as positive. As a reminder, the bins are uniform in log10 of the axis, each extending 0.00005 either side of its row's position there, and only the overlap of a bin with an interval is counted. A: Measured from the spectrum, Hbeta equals 0.36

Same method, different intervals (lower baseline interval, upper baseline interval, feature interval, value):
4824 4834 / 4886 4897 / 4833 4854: 0.5 Ang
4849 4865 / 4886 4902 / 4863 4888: 1.1 Ang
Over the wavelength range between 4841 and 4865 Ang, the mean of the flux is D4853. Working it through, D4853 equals 1.74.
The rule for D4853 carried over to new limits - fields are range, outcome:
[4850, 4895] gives 1.71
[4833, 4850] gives 1.77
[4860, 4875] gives 1.72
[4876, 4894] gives 1.71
